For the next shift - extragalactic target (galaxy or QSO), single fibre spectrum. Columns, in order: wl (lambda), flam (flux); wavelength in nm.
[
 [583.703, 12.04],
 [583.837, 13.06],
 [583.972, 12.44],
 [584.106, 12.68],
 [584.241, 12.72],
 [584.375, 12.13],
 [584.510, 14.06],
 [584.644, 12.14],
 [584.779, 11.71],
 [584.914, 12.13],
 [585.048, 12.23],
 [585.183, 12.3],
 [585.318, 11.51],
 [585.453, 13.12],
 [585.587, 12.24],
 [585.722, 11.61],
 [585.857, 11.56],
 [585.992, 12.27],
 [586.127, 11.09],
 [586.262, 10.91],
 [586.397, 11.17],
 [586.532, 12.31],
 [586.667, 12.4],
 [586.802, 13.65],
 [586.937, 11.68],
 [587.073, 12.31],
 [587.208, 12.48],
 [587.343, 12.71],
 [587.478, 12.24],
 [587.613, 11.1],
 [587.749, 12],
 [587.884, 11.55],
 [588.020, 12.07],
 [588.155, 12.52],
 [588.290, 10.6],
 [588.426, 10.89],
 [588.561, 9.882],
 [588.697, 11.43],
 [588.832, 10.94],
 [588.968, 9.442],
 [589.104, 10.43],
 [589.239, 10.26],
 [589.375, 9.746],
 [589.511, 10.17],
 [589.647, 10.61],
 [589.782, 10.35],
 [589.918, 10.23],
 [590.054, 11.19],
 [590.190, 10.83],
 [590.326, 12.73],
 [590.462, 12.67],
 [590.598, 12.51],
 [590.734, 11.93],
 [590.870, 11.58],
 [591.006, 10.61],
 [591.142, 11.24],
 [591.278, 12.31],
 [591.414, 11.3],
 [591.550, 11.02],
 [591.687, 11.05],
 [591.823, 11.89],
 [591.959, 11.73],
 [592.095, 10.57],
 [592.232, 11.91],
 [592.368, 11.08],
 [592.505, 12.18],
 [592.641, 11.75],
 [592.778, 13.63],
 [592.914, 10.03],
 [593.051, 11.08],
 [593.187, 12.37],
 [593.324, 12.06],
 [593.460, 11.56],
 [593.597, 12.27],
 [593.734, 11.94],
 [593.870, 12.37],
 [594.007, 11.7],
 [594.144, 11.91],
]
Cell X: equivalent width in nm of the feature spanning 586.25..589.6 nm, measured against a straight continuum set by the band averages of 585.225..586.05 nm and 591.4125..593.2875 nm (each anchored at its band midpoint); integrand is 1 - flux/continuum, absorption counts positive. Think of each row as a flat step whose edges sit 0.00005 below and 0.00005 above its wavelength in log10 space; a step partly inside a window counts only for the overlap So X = 0.14 nm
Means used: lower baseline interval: 12.1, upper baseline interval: 11.6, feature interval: 11.4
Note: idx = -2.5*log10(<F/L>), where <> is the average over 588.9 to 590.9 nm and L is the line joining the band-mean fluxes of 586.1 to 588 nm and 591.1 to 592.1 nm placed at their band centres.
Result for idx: 0.07 mag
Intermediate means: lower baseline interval 12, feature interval 11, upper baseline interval 11.5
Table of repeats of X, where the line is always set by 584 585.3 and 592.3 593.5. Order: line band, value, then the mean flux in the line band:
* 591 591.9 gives 0.036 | 11.4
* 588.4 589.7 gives 0.184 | 10.4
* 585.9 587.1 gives 0.031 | 12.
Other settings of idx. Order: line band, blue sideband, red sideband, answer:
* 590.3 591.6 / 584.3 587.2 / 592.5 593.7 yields 0.016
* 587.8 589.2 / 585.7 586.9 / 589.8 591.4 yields 0.072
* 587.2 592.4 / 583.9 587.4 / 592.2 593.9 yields 0.070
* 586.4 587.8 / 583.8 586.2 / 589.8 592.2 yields -0.022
